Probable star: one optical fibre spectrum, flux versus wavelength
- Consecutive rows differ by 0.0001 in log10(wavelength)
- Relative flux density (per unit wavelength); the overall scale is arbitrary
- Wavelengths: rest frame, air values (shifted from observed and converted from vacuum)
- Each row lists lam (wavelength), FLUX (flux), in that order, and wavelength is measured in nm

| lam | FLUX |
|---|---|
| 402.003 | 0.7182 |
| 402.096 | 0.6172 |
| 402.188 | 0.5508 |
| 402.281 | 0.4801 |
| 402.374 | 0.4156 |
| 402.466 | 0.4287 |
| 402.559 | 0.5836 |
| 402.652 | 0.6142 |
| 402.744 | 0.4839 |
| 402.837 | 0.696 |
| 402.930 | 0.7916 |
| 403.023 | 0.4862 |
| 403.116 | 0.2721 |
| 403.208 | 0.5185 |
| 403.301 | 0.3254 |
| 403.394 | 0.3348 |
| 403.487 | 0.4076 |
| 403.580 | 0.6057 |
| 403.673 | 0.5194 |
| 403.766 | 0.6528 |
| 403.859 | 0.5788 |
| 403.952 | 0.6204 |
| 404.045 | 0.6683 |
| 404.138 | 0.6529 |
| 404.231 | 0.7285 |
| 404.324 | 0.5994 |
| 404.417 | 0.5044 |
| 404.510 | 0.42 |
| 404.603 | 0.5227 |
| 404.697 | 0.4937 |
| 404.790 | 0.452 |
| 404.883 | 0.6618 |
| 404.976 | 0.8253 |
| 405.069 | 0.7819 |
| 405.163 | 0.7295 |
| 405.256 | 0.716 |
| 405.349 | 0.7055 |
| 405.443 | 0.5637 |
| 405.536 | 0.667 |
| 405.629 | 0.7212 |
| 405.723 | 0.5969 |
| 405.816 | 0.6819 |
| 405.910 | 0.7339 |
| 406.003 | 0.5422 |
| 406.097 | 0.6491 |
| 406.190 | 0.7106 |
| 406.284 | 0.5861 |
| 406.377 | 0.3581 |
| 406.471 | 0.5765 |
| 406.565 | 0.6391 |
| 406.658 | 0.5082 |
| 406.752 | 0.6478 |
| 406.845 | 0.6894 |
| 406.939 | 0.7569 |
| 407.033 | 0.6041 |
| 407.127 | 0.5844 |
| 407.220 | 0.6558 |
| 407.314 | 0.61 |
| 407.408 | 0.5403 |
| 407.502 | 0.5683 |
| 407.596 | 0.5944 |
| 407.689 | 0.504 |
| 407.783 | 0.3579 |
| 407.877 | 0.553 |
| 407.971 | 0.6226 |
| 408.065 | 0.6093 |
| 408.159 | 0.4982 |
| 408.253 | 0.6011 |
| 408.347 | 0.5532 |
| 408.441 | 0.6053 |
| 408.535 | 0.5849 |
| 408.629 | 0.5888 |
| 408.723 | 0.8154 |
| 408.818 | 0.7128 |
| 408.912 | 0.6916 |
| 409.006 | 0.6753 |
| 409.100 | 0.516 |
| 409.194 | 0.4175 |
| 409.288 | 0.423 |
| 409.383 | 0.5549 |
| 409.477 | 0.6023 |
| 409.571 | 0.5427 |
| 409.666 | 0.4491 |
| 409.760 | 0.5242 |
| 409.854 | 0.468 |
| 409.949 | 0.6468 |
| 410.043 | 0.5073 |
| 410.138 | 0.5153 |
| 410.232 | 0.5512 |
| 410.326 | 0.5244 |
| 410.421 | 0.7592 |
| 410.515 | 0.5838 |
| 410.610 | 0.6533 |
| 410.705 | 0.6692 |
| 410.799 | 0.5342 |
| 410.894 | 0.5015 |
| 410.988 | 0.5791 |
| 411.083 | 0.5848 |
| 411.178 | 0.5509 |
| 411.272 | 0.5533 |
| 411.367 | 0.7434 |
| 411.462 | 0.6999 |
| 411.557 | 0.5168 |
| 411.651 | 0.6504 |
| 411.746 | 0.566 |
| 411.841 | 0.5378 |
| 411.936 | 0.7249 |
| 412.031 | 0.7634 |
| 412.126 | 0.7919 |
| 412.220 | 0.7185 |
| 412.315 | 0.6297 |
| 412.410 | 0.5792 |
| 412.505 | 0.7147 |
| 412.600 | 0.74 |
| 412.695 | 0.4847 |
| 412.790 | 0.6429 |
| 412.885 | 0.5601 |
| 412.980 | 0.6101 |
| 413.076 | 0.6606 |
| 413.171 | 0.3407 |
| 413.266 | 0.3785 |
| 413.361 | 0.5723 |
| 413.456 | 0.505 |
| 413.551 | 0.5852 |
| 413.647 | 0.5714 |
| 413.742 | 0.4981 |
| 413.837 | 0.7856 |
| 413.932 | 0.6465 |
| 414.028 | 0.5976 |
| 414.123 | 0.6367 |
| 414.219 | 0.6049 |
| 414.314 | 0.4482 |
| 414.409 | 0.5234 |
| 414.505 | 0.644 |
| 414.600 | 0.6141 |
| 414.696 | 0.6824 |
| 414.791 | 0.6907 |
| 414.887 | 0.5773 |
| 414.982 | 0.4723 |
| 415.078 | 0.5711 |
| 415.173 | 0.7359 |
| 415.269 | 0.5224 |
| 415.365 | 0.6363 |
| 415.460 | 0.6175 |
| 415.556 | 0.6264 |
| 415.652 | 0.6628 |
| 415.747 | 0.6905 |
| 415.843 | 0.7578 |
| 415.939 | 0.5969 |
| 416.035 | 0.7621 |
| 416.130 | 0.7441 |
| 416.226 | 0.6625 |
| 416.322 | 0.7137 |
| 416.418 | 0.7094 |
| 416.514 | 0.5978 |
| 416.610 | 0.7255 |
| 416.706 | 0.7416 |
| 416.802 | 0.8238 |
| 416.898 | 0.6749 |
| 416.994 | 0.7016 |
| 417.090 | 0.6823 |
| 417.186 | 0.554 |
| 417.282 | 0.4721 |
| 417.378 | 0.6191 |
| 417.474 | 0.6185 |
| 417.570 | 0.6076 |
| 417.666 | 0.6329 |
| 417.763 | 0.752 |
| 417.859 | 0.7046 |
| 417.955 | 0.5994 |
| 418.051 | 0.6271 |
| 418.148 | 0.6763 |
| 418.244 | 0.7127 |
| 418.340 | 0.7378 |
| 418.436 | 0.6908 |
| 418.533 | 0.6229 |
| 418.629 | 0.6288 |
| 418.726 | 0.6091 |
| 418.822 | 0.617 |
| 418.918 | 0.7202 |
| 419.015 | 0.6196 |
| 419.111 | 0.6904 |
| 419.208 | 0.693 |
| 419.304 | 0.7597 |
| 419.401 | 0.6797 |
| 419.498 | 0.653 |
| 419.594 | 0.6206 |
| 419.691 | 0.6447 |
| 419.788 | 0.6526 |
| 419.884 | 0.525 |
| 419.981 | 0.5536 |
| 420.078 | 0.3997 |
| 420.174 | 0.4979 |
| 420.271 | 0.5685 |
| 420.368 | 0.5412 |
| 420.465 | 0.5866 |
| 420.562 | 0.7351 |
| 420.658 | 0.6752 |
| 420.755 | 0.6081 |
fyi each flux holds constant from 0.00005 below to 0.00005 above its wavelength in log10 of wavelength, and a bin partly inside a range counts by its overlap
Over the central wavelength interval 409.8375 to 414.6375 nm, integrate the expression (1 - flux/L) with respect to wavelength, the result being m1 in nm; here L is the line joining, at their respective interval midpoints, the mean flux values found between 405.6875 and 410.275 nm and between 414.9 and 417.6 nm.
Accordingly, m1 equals 0.16 nm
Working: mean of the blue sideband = 0.582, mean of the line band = 0.598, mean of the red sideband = 0.653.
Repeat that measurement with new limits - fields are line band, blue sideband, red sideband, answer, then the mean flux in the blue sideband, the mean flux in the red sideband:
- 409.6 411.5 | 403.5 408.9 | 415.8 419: 0.16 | 0.61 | 0.669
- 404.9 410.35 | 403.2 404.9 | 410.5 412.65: -0.17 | 0.539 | 0.635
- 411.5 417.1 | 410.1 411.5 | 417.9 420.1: -0.11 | 0.6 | 0.644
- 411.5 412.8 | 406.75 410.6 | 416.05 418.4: -0.06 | 0.581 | 0.672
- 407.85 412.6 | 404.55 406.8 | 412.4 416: 0.09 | 0.627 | 0.6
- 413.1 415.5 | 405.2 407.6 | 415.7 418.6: 0.30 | 0.624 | 0.673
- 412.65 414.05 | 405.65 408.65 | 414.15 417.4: 0.15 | 0.592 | 0.643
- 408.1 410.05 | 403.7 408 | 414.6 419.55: 0.17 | 0.611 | 0.66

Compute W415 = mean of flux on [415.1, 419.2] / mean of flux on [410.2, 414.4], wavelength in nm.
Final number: 1.10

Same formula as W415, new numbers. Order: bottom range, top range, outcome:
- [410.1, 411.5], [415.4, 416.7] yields 1.14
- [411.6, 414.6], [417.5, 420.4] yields 1.05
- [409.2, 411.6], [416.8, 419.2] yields 1.15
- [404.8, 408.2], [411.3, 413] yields 1.05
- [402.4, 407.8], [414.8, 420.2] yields 1.10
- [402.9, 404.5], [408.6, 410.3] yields 1.05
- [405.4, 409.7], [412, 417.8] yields 1.06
